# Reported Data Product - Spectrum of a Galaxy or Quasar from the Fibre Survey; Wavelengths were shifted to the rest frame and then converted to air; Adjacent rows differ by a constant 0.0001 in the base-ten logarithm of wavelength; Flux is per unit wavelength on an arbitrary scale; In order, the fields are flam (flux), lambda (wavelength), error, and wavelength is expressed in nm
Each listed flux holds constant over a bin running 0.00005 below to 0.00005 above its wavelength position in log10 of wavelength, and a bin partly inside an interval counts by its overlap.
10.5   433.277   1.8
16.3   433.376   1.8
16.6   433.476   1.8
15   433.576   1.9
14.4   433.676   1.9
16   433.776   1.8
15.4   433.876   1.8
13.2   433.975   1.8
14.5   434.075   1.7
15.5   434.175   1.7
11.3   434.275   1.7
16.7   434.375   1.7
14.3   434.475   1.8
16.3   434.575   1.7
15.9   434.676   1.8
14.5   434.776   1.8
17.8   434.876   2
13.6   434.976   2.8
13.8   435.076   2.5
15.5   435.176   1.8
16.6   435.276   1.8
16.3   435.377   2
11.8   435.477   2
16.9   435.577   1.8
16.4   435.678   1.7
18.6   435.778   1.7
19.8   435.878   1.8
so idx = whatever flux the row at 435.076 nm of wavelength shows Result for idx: 13.8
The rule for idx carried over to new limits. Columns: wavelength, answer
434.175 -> 15.5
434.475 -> 14.3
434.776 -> 14.5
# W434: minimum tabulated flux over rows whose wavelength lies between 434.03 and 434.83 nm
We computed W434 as 11.3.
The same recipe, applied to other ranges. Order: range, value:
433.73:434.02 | 13.2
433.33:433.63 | 15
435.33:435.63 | 11.8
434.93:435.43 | 13.6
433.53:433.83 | 14.4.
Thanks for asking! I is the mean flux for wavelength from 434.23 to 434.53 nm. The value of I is 14.2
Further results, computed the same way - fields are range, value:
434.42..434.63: 15.3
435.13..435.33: 16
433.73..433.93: 15.7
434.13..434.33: 13.4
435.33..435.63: 15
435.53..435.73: 16.6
